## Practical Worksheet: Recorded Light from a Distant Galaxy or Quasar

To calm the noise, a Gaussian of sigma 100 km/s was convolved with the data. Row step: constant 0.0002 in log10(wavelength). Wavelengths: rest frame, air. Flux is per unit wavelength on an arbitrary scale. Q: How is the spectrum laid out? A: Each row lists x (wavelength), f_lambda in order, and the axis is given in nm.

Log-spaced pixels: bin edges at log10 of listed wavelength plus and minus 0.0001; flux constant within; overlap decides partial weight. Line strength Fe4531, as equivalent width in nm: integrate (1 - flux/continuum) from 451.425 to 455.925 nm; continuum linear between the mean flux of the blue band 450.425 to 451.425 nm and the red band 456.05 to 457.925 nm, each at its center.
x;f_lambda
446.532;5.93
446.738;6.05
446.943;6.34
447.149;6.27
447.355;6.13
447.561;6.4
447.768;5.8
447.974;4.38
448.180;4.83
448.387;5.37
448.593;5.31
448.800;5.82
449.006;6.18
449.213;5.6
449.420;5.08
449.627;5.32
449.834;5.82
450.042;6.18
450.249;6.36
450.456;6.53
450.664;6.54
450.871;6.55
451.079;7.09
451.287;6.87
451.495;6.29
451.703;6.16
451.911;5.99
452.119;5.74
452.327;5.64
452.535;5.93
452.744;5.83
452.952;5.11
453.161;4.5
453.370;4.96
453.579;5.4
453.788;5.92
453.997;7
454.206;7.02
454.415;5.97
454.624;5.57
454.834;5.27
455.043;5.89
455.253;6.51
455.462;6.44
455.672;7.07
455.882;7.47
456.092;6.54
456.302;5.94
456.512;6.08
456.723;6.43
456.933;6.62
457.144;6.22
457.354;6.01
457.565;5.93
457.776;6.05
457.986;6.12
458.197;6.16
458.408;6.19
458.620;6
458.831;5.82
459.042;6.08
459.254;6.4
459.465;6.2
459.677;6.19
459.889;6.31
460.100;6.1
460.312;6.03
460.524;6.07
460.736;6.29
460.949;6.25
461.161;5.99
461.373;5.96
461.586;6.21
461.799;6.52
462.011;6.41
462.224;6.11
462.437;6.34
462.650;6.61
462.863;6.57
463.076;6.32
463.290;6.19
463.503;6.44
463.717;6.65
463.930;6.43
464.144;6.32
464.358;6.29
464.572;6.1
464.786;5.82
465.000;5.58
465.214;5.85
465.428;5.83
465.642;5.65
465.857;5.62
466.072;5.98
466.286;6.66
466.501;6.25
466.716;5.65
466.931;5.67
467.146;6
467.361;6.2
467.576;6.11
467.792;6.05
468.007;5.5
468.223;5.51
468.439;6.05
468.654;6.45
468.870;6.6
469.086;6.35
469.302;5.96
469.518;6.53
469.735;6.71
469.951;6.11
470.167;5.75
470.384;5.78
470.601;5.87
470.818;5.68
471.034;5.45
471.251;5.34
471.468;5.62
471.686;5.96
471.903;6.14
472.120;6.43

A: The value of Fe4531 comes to 0.35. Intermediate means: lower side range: 6.71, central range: 5.96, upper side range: 6.19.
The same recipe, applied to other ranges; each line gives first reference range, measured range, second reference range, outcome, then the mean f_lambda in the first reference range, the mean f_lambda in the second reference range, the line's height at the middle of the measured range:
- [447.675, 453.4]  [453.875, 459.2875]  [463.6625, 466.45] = -0.330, 5.79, 6.05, 5.9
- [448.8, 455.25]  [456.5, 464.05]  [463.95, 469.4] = -0.315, 5.95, 6.01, 5.98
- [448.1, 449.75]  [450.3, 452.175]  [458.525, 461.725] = -0.282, 5.45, 6.13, 5.59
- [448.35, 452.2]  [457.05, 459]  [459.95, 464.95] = 0.040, 6.06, 6.25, 6.18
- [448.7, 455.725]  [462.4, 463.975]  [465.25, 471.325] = -0.122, 6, 5.98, 5.98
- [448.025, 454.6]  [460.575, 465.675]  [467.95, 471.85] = -0.230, 5.89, 5.96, 5.94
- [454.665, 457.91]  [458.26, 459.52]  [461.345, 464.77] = 0.038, 6.28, 6.34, 6.3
